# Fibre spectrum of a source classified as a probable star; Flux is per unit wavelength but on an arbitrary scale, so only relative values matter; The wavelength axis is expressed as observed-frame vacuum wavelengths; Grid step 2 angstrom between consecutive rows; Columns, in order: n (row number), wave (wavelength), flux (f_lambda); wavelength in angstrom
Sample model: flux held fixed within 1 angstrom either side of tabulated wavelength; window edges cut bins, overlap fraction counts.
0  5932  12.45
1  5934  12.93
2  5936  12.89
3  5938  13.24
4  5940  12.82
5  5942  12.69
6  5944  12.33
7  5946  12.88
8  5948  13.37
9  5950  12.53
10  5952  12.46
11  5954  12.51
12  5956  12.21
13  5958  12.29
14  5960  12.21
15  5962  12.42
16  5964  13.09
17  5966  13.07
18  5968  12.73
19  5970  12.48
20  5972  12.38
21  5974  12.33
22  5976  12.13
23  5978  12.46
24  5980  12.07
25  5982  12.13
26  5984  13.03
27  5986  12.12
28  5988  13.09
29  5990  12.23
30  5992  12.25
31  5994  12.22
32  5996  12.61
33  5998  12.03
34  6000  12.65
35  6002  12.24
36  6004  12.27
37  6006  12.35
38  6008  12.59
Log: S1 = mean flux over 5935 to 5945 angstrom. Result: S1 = 12.8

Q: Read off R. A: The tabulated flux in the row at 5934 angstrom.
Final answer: 12.93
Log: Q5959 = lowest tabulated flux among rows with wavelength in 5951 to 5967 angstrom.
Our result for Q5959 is 12.21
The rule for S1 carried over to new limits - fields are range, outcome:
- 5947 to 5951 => 12.9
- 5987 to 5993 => 12.5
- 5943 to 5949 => 12.9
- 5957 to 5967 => 12.6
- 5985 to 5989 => 12.6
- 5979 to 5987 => 12.3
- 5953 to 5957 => 12.4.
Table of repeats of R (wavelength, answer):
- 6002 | 12.24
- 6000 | 12.65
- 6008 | 12.59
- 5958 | 12.29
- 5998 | 12.03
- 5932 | 12.45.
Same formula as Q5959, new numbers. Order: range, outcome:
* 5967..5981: 12.07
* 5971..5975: 12.33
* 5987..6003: 12.03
